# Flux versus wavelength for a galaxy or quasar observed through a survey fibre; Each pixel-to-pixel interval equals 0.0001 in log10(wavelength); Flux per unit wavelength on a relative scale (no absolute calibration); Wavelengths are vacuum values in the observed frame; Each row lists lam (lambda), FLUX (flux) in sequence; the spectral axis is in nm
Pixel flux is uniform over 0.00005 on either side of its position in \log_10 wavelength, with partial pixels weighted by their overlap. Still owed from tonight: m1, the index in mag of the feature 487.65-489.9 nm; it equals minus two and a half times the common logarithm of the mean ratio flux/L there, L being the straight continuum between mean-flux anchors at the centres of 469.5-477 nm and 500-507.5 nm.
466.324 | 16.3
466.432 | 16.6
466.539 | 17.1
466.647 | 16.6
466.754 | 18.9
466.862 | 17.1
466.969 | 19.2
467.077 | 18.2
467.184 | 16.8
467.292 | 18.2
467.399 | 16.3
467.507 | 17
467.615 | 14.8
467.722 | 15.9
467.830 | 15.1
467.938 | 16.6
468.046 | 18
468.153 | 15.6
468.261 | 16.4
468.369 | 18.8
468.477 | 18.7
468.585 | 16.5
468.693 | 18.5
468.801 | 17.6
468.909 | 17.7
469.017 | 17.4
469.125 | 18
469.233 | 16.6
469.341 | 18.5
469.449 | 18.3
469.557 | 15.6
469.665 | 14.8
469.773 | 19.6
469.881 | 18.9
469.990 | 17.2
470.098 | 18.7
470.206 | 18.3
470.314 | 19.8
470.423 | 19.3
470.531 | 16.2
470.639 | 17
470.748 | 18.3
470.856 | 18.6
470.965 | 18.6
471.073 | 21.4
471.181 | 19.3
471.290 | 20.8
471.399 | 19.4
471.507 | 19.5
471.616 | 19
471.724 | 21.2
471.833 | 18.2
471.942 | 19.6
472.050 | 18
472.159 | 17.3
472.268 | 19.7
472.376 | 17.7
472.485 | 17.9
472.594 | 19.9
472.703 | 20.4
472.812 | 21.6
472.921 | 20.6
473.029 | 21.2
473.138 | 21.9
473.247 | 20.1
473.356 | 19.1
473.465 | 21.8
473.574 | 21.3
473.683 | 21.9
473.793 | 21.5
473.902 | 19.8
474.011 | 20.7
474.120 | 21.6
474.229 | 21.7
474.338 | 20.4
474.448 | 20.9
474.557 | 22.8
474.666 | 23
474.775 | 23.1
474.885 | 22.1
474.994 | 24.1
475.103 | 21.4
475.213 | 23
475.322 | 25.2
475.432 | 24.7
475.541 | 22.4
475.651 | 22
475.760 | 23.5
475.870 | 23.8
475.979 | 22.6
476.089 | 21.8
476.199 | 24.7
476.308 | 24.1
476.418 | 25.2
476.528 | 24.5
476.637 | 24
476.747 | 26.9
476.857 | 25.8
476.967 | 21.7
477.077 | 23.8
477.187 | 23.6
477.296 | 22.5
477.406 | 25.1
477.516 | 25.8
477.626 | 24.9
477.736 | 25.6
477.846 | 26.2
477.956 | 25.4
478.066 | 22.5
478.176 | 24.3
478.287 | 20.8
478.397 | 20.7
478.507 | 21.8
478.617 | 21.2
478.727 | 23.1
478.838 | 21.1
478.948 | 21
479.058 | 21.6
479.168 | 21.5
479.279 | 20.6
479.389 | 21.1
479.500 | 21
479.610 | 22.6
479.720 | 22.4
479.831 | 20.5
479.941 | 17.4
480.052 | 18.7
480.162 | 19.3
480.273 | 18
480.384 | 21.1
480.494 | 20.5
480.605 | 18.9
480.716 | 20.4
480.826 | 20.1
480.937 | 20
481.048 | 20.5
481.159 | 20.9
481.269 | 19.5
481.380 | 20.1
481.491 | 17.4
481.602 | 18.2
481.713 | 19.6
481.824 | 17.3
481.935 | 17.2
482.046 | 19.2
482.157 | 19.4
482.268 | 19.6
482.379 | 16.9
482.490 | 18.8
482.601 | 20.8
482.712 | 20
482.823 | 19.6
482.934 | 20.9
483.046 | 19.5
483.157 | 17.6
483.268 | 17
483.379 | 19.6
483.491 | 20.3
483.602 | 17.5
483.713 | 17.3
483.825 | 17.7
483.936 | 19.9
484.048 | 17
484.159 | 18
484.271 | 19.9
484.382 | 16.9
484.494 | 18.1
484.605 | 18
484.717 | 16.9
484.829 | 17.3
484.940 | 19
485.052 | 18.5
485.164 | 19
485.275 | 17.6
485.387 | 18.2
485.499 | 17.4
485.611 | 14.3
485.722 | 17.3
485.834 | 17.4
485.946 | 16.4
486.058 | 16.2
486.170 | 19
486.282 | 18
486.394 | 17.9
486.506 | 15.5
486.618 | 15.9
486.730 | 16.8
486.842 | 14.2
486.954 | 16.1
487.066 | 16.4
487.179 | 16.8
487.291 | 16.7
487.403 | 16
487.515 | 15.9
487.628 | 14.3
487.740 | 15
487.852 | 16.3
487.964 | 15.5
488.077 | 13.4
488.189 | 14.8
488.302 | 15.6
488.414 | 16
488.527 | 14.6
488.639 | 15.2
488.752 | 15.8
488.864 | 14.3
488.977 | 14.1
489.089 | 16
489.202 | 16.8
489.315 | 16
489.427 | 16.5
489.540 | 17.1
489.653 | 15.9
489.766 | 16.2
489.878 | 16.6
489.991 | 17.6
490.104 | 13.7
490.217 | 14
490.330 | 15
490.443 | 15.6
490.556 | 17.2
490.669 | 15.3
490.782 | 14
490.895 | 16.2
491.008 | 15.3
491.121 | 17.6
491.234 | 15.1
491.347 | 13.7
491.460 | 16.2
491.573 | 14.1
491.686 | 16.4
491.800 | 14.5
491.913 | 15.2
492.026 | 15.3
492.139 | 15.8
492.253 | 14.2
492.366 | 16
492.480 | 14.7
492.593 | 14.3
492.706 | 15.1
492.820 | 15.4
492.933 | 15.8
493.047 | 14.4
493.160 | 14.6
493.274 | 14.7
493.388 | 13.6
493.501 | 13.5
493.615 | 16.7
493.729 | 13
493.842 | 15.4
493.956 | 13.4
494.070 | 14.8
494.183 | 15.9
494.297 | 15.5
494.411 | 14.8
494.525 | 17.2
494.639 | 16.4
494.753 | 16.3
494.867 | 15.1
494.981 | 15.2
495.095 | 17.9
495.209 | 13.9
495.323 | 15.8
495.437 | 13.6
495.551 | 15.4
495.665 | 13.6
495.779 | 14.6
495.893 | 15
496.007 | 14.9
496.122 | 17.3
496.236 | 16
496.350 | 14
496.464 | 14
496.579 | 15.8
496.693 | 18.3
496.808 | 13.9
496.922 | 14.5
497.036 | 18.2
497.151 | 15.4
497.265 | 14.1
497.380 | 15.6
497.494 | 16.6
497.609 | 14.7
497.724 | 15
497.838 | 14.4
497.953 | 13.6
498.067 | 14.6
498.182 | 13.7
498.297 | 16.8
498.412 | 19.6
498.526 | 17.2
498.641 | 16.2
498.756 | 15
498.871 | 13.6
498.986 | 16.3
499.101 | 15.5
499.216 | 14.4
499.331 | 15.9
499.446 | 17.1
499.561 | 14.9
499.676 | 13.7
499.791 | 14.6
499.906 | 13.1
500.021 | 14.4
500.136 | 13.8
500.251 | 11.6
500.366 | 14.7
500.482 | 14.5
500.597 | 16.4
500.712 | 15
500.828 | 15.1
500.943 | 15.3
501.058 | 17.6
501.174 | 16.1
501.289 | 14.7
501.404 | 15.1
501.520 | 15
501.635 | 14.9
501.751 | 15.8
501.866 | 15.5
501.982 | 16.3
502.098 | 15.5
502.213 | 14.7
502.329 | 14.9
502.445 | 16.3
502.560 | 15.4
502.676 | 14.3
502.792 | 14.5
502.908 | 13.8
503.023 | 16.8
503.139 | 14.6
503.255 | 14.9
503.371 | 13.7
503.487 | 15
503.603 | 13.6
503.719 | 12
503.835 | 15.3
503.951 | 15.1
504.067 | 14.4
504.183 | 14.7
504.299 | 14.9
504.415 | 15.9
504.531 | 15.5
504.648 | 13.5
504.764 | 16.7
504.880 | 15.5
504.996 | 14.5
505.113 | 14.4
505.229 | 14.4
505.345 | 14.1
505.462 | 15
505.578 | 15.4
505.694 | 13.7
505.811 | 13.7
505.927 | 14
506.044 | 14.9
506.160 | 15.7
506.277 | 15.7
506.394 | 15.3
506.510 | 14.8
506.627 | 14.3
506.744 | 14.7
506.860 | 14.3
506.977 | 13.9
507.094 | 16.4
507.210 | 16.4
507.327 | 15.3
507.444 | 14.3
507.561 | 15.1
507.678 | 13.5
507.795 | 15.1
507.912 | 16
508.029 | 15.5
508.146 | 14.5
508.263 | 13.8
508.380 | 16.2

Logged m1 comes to 0.148 mag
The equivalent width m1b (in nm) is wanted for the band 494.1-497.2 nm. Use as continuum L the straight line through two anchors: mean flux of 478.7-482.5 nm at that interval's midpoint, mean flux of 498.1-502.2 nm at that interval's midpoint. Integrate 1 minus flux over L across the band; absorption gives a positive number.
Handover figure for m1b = 0.158 nm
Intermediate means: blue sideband 19.9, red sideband 15.3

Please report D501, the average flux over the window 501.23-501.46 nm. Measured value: 15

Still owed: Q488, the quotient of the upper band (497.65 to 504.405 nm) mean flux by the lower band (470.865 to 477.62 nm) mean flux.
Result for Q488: 0.69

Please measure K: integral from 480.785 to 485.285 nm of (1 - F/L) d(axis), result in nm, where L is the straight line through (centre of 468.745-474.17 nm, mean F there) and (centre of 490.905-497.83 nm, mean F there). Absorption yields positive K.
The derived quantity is -0.415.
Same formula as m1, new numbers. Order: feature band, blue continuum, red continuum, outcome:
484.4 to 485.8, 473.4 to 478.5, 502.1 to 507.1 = 0.16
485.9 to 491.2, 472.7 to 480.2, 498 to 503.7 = 0.18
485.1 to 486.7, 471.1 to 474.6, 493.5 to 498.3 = 0.01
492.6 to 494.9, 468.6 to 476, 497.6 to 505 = 0.09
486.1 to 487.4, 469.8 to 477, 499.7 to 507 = 0.10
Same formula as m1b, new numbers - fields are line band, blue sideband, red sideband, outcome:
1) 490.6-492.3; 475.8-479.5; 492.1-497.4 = 0.148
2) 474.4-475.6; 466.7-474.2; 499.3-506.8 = -0.324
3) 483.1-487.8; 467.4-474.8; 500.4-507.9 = -0.006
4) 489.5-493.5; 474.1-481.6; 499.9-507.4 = 0.663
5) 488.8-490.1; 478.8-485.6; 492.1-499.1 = 0.080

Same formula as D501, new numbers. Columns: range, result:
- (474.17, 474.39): 21.1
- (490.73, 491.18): 15.8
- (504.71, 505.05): 15.6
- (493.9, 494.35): 14.9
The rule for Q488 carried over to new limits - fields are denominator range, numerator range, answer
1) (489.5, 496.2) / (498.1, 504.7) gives 0.99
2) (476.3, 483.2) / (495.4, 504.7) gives 0.71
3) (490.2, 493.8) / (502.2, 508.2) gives 0.98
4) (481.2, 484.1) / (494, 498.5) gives 0.82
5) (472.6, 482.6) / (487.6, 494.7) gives 0.71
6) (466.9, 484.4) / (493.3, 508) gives 0.75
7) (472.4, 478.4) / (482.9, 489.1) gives 0.74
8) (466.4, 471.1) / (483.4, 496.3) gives 0.91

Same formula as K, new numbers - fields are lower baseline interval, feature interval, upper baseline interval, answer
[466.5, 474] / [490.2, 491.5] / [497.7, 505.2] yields 0.060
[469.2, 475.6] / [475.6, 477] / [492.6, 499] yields -0.341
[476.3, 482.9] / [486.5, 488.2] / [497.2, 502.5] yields 0.302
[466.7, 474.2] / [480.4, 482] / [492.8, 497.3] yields -0.209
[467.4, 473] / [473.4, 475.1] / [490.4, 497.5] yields -0.389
